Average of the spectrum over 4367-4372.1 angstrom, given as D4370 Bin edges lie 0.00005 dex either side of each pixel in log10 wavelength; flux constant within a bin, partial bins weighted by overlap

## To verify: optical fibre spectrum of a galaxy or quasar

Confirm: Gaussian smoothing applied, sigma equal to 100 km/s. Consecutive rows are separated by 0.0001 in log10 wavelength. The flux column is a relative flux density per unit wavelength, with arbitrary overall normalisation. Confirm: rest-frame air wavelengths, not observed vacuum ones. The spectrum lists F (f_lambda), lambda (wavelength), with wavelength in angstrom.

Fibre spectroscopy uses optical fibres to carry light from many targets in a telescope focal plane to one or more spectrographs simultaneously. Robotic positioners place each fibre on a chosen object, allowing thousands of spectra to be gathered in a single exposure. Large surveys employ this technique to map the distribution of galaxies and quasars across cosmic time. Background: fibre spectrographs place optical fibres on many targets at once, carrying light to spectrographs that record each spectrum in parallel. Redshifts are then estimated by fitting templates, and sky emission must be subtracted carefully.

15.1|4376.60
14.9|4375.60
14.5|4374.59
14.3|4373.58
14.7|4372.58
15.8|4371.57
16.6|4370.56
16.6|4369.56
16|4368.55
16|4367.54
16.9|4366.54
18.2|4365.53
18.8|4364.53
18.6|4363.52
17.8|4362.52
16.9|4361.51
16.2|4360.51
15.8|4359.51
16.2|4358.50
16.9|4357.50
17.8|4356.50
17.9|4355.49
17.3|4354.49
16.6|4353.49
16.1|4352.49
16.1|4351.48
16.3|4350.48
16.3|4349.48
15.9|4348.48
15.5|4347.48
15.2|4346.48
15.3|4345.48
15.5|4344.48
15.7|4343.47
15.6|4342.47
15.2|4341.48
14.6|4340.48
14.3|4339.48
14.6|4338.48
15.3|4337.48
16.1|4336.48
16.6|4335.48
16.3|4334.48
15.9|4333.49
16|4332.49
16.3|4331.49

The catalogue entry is 16.2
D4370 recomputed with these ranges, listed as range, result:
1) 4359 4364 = 17.1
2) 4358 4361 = 16.1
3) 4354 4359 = 17.2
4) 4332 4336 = 16.2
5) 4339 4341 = 14.5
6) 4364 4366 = 18.5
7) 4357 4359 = 16.6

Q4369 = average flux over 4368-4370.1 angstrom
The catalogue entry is 16.3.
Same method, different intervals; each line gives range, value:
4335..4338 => 16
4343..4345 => 15.5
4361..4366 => 18.1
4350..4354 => 16.3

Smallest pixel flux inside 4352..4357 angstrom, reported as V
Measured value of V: 16.1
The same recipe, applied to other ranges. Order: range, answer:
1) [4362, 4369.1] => 16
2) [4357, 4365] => 15.8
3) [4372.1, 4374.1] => 14.3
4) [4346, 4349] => 15.2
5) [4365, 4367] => 16.9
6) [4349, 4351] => 16.3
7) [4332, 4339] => 14.6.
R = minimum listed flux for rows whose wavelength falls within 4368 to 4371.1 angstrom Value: 16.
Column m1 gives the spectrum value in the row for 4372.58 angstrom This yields 14.7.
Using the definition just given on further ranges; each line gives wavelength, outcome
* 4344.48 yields 15.5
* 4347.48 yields 15.5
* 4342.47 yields 15.6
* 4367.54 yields 16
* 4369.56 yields 16.6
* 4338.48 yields 14.6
